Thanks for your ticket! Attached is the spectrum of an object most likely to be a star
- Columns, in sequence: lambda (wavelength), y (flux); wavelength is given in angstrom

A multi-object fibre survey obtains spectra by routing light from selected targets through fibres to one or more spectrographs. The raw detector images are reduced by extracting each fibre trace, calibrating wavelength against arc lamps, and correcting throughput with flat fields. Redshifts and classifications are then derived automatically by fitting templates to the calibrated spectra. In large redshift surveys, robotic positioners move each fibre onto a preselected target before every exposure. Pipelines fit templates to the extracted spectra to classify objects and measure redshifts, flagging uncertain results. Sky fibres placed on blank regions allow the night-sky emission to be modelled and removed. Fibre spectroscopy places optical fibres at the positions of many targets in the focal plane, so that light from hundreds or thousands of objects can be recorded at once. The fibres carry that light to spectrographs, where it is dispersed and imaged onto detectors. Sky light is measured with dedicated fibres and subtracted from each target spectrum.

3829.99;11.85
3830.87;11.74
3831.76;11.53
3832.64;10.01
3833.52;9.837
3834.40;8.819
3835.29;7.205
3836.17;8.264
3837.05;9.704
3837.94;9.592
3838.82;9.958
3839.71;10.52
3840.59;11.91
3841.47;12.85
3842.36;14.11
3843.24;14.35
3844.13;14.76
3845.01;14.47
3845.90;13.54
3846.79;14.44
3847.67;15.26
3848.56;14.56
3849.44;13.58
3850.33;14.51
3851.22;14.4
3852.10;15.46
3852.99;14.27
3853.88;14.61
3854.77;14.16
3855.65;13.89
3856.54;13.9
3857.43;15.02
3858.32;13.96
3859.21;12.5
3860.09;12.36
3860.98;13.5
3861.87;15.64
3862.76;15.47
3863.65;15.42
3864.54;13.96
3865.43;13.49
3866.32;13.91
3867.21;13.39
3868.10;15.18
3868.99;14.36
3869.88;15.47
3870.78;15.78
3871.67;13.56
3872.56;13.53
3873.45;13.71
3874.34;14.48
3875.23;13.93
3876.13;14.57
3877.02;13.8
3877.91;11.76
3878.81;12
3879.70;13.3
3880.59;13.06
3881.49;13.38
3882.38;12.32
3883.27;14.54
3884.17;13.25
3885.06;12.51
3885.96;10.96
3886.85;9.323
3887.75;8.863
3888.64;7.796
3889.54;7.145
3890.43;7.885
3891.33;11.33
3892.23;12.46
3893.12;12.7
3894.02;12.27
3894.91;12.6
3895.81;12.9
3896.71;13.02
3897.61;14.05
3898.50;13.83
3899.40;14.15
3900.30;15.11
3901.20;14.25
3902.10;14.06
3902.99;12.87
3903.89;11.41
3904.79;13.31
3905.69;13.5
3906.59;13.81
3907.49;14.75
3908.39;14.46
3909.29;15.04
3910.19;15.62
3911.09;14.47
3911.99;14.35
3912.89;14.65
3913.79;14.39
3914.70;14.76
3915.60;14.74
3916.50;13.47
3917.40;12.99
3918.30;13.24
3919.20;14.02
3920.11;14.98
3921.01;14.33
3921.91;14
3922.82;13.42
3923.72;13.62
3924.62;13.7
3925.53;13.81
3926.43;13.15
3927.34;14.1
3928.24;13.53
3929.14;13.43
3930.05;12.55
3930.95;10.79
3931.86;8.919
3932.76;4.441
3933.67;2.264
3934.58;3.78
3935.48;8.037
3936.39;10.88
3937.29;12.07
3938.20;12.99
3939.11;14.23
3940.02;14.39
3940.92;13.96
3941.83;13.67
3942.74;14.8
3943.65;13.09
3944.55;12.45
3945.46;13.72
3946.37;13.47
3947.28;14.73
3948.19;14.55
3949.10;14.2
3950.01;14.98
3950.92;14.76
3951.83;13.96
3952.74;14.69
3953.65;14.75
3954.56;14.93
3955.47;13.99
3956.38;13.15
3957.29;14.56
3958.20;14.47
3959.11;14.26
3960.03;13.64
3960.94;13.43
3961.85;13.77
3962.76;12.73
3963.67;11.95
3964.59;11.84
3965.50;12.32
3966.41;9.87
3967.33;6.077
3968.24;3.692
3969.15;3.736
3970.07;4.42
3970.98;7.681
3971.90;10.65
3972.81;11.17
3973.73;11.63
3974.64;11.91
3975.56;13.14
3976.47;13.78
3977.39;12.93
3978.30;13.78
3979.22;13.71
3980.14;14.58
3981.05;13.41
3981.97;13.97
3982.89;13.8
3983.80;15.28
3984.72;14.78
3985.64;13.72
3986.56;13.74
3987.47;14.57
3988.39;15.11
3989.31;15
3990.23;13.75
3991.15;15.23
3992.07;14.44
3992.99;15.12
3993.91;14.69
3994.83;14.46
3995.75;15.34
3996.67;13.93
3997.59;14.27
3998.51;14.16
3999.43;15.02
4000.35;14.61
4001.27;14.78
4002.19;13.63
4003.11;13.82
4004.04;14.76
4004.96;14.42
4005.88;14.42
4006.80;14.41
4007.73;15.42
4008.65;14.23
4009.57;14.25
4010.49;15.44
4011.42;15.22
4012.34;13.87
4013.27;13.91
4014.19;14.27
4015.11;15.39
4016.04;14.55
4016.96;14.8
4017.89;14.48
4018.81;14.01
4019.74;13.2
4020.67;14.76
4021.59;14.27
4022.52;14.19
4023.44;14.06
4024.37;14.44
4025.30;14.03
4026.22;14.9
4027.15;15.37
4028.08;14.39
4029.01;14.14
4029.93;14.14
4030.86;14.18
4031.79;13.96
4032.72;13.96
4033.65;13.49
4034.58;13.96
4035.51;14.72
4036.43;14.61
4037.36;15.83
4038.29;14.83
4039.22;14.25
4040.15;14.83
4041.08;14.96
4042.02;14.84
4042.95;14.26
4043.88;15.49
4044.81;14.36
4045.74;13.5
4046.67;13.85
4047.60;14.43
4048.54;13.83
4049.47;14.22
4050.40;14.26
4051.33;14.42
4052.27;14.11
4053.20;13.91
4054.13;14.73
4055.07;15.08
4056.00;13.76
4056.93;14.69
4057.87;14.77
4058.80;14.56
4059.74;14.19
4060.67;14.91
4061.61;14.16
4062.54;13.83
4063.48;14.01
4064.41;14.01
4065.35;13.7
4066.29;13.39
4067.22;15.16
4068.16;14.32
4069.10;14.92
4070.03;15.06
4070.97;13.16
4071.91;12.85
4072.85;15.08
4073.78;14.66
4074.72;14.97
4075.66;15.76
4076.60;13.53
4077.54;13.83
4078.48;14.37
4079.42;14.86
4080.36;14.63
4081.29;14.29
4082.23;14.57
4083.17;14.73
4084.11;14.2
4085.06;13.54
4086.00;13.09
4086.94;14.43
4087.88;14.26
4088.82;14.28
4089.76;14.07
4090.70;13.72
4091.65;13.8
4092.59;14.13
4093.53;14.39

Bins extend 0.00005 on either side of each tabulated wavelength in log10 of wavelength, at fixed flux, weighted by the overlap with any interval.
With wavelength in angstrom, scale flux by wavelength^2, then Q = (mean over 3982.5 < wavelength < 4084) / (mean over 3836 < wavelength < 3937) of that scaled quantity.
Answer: 1.2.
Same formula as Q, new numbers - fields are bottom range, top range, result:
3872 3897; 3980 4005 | 1.26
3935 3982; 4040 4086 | 1.21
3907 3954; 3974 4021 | 1.13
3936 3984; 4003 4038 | 1.18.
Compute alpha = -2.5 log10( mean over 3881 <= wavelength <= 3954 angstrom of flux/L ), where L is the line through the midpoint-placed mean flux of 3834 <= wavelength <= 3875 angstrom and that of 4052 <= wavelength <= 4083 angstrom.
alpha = 0.08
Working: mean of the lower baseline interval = 13.4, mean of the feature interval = 12.8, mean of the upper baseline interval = 14.4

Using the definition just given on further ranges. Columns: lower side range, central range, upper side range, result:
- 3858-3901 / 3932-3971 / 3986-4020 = 0.18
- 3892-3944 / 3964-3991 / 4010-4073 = 0.15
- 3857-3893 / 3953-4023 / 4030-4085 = 0.04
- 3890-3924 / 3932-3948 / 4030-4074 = 0.21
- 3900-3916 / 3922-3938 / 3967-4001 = 0.26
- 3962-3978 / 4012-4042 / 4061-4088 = -0.17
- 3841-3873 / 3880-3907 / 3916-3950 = 0.09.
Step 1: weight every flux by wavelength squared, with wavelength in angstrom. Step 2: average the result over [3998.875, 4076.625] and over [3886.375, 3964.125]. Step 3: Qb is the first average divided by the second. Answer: 1.18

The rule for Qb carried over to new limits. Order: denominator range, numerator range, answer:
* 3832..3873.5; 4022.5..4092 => 1.20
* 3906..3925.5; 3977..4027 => 1.06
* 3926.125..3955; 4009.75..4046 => 1.22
